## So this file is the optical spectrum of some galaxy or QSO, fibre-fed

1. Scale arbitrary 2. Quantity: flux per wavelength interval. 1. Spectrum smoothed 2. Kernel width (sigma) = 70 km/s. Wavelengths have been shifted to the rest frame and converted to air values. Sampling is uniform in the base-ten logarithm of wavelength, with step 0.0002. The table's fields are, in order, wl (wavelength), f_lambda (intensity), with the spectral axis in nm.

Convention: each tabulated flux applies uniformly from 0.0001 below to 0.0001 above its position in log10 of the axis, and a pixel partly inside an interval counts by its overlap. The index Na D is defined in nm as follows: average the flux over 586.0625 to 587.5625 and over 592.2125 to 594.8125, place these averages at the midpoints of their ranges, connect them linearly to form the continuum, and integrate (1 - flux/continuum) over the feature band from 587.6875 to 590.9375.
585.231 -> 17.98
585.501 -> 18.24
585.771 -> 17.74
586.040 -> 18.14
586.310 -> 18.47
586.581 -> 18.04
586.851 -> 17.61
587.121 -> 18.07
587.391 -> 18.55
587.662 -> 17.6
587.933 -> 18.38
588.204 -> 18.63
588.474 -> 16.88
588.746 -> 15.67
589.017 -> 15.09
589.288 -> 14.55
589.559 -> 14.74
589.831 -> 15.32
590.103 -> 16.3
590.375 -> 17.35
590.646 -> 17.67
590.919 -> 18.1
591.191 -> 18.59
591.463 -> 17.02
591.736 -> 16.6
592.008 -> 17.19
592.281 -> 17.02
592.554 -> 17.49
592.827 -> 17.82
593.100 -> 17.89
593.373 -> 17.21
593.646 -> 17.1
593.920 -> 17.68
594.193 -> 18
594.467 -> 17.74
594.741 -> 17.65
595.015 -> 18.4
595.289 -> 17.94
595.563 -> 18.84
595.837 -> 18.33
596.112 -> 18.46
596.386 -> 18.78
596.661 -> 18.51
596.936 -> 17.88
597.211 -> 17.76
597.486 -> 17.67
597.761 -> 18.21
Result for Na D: 0.25 nm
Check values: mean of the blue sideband 18.1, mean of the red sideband 17.6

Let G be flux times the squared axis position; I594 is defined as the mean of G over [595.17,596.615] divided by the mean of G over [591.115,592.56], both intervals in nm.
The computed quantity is 1.09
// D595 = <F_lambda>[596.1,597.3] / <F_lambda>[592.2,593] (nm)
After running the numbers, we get 1.05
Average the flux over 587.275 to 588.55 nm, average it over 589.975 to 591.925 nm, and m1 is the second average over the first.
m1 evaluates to 0.96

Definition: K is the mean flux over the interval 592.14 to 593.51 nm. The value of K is 17.5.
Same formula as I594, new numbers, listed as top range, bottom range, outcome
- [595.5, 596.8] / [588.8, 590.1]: 1.26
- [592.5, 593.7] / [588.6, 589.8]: 1.18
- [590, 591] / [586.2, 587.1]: 0.98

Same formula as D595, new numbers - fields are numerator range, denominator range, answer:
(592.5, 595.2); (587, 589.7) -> 1.05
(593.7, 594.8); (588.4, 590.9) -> 1.11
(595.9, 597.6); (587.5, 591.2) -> 1.09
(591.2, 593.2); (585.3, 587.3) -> 0.96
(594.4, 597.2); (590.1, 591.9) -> 1.05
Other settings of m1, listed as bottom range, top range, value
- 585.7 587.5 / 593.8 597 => 1.01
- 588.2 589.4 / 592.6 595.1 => 1.11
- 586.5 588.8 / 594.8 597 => 1.03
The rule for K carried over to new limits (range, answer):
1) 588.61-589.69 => 15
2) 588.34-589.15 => 15.9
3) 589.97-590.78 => 17.1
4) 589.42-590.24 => 15.4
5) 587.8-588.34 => 18.5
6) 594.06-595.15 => 17.9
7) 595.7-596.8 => 18.5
